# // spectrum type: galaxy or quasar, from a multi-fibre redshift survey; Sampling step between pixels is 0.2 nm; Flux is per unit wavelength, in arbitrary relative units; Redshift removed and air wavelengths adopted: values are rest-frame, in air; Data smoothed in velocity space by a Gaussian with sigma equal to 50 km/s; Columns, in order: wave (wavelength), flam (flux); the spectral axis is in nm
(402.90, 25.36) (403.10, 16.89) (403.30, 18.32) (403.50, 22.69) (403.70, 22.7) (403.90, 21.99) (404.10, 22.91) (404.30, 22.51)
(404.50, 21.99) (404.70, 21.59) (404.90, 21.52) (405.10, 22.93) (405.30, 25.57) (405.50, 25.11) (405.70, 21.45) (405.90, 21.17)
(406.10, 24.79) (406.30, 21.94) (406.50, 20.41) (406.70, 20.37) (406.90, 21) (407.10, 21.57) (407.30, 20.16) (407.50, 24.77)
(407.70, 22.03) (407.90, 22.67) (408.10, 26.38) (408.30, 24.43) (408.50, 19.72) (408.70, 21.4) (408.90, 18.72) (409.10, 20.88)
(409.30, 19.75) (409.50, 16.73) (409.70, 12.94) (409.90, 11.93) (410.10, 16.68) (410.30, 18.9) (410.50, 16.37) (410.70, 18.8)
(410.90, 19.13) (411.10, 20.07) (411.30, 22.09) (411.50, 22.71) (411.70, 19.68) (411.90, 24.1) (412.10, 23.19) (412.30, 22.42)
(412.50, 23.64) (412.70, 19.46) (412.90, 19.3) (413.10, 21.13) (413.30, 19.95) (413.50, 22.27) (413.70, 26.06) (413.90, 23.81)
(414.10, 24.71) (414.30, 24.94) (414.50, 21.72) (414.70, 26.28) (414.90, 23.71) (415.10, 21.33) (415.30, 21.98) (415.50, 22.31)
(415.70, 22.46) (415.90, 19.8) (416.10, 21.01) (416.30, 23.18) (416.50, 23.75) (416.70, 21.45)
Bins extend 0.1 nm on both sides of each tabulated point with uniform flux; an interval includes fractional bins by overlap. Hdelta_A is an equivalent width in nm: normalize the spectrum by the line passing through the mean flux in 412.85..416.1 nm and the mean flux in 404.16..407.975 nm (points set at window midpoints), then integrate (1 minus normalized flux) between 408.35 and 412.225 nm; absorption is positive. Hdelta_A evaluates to 0.56 nm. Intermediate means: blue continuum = 22.3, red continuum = 22.6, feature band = 19.2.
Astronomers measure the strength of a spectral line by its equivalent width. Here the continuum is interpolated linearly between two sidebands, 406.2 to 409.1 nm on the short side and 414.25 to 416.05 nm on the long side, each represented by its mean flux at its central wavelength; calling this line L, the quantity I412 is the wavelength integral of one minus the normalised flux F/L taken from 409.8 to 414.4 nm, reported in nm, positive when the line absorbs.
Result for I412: 0.28 nm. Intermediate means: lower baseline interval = 21.8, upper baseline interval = 22.6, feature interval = 20.9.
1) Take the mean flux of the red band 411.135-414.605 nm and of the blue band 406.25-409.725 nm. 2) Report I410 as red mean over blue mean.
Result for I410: 1.06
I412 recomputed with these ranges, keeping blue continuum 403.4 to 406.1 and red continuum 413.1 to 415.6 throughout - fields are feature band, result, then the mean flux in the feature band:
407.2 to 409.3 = 0.08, 22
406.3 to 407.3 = 0.08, 20.9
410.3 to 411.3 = 0.18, 19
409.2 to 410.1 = 0.29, 15.5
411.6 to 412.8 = 0.05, 22.1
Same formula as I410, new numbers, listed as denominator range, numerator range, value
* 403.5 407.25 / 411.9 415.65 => 1.02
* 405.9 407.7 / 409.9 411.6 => 0.87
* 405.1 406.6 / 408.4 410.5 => 0.77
